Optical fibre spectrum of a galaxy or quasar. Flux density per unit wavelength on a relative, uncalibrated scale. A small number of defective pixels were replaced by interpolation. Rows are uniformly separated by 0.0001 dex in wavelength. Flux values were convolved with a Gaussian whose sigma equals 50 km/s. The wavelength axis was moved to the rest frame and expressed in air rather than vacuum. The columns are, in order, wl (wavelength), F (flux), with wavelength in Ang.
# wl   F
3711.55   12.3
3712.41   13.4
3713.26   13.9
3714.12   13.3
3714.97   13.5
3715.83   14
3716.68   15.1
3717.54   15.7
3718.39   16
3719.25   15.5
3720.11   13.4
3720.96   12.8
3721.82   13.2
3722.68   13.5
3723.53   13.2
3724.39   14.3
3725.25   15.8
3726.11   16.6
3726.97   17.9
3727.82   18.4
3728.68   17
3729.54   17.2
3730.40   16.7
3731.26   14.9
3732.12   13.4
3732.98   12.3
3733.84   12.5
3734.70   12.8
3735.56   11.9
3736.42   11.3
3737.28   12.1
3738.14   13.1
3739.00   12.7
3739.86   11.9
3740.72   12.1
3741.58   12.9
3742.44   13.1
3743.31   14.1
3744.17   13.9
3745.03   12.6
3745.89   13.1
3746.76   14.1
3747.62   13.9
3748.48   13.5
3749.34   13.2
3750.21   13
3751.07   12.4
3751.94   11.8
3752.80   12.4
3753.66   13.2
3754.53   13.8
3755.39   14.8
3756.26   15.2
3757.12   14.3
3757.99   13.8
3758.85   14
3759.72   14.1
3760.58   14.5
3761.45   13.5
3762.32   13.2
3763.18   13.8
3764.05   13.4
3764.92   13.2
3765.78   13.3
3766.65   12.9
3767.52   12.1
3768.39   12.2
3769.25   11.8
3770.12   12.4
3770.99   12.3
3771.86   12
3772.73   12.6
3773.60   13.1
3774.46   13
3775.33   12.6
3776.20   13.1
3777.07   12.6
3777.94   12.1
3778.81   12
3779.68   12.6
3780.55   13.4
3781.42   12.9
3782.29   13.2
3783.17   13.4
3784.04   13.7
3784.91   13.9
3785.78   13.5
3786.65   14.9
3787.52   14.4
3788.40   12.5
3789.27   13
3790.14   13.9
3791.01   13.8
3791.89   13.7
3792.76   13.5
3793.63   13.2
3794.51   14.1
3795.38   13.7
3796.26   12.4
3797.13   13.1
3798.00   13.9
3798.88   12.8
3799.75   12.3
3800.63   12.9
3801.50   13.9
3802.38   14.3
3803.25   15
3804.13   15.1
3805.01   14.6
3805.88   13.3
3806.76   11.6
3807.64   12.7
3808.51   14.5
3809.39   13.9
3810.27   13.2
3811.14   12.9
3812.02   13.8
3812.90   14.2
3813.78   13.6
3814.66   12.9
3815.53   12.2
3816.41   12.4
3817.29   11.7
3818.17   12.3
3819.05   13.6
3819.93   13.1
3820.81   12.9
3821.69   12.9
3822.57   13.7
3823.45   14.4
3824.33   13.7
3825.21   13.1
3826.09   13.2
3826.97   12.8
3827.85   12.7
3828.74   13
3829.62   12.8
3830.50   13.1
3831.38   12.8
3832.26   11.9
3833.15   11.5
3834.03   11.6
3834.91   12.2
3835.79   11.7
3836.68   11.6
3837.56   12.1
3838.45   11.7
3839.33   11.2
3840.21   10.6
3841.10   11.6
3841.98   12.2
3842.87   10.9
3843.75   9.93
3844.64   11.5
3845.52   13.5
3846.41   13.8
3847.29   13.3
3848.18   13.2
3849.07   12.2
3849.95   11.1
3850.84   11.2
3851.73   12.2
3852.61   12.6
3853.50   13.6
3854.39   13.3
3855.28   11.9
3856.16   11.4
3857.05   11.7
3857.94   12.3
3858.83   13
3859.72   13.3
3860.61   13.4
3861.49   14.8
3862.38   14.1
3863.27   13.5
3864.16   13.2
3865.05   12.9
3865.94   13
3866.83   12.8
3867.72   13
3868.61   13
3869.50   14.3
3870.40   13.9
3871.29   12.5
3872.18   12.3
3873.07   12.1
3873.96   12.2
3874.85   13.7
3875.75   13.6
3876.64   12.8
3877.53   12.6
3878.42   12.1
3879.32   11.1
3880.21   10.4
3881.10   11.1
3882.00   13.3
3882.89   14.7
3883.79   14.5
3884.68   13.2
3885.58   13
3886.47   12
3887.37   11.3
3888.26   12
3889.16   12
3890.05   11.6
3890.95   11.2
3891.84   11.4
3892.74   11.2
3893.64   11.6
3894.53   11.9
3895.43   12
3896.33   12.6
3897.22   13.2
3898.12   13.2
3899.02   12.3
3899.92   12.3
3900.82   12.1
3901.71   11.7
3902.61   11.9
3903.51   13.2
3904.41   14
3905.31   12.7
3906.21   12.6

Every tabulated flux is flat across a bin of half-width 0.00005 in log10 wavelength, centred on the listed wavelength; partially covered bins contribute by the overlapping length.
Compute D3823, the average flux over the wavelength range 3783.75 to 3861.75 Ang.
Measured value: 12.9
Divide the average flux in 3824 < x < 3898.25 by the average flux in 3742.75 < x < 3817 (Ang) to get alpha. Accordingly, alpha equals 0.9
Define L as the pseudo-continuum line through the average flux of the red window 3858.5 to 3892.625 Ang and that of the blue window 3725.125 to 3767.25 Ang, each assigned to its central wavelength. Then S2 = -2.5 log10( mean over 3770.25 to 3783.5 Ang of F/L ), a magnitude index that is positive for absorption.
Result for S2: 0.07 mag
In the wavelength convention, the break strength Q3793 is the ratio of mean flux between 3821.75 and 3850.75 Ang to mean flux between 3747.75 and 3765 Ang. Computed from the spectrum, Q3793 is 0.91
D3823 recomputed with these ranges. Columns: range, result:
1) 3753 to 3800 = 13.3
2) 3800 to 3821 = 13.4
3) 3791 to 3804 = 13.5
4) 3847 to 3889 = 12.7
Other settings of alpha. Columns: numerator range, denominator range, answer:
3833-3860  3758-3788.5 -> 0.92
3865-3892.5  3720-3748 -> 0.90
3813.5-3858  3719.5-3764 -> 0.90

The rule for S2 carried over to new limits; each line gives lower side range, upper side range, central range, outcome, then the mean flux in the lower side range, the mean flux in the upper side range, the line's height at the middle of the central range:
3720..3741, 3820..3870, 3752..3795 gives 0.02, 14.1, 12.6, 13.5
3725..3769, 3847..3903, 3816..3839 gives 0.03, 13.7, 12.6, 13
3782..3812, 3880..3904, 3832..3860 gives 0.07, 13.6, 12.3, 12.9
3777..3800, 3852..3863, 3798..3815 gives -0.03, 13.3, 13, 13.2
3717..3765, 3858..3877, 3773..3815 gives 0.02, 13.9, 13.2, 13.6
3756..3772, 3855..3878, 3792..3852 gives 0.03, 13.3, 13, 13.1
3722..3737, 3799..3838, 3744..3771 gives 0.06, 14.6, 13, 14.1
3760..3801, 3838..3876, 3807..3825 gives -0.03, 13.1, 12.6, 12.9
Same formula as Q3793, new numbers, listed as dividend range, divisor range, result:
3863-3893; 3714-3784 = 0.93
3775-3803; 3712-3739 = 0.93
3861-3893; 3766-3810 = 0.96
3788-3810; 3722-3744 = 0.96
